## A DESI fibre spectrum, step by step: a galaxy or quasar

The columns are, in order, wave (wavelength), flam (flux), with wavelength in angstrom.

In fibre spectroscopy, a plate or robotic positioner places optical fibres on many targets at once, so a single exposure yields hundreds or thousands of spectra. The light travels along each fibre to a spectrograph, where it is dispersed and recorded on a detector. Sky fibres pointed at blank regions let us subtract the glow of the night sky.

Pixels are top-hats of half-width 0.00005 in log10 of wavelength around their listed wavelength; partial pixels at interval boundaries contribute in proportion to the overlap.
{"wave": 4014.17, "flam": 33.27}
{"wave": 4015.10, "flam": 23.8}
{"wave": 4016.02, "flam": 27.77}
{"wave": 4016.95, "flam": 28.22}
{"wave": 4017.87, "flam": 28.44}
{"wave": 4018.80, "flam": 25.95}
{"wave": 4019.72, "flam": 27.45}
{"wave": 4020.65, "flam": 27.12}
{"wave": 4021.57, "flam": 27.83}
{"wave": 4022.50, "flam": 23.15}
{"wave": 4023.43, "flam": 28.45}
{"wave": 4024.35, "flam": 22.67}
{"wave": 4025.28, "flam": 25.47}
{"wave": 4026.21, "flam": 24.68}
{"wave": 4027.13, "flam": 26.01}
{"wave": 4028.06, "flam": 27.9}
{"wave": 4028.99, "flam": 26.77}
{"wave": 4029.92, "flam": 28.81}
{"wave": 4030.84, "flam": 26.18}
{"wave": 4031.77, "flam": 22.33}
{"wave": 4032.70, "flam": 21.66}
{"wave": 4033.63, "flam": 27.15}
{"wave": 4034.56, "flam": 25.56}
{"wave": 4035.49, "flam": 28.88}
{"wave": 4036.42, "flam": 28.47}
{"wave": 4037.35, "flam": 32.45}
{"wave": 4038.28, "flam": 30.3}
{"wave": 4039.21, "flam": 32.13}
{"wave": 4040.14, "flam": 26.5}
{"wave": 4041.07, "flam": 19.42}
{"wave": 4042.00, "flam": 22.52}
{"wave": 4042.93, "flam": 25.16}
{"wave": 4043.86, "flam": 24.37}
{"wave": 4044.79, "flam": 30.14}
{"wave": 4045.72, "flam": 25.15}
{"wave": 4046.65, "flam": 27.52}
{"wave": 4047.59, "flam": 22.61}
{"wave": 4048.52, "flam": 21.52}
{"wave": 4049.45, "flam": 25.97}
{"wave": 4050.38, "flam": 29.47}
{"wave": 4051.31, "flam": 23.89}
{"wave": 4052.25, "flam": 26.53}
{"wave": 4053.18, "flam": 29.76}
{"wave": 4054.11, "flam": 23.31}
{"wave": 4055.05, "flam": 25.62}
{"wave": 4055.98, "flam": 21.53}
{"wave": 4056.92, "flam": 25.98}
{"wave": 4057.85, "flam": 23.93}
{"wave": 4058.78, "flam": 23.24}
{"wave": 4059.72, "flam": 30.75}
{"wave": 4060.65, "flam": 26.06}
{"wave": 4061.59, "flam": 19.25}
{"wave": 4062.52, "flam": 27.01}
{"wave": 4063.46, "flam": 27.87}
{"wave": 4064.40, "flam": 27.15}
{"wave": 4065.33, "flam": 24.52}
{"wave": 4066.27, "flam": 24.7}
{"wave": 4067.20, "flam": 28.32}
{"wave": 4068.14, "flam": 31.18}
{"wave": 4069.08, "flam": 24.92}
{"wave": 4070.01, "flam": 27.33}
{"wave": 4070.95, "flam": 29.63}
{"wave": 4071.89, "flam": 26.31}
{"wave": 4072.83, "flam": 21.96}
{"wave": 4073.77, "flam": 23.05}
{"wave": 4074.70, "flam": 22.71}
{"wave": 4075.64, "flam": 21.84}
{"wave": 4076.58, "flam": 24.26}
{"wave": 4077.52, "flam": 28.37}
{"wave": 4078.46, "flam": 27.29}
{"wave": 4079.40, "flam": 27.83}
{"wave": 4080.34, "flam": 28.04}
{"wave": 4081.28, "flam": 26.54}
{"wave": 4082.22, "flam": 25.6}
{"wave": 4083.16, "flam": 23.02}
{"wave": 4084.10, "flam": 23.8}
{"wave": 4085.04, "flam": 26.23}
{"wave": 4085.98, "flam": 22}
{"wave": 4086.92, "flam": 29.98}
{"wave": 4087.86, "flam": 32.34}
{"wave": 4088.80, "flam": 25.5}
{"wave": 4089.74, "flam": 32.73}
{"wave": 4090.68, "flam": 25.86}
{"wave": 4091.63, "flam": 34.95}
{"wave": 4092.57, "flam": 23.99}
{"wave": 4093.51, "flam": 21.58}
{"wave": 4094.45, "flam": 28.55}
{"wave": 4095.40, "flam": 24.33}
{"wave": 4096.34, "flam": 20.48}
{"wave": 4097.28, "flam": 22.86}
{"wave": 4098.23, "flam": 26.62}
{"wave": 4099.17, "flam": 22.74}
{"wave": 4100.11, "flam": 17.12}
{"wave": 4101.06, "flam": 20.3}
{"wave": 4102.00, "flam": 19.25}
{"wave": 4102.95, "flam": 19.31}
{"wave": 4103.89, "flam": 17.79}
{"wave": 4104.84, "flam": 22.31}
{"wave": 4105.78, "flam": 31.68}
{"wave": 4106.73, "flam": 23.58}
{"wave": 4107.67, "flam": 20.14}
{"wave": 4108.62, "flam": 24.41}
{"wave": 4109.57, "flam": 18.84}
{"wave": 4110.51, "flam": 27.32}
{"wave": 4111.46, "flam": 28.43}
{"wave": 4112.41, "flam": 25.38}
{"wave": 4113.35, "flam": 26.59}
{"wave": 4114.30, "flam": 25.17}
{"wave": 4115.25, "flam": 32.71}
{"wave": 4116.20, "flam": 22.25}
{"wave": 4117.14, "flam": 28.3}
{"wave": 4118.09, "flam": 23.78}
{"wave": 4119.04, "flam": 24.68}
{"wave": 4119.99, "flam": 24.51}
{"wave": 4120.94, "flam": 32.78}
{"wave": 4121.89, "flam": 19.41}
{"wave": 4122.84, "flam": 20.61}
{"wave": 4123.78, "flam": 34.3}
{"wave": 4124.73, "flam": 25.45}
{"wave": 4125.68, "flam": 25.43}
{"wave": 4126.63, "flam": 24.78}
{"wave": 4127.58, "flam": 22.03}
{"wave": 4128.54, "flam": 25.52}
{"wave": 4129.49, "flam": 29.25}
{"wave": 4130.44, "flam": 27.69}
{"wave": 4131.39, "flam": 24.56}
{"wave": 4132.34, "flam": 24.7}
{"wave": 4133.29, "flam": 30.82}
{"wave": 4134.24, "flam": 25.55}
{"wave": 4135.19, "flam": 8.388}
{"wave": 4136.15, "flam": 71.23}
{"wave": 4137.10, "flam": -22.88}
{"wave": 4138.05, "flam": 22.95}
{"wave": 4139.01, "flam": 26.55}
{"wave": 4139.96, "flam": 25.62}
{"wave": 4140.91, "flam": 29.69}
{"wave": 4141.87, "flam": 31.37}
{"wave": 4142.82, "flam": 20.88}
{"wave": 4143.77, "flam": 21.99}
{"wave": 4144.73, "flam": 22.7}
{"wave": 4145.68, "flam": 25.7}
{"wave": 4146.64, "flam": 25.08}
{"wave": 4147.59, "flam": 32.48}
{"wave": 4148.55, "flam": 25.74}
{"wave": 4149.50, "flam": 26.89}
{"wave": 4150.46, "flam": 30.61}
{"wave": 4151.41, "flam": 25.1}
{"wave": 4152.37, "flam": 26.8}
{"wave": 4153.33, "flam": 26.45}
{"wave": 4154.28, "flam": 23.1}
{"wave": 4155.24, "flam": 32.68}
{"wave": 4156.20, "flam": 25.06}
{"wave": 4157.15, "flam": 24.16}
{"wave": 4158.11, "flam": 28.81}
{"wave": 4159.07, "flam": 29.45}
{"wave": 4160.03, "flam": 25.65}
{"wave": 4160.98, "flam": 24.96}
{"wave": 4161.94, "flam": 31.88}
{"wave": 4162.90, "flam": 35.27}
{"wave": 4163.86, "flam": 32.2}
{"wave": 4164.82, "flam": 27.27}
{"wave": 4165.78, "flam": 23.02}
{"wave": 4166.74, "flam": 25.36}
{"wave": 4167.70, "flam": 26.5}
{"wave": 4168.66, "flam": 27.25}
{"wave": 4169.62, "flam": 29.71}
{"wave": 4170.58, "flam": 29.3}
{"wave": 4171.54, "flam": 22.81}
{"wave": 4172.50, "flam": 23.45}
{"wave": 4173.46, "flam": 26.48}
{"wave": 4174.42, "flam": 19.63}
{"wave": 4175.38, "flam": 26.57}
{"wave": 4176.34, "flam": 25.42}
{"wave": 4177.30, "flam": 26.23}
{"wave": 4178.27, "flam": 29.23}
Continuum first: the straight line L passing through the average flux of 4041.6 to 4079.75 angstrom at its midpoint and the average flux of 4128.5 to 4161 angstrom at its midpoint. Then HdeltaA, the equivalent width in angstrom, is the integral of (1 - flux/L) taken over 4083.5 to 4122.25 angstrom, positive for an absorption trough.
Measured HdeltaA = 1.3 angstrom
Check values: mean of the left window 25.6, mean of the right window 25.9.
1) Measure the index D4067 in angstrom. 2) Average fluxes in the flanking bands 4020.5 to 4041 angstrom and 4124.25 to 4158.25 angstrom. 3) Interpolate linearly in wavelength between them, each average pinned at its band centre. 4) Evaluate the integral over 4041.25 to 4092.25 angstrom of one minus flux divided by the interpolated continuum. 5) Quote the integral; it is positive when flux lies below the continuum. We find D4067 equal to 0.6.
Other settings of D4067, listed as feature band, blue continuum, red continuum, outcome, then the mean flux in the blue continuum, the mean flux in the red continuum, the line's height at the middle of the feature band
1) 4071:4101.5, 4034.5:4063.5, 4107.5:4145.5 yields 0.3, 26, 25.1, 25.6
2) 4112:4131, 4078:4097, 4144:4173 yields 0.6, 26.5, 27.1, 26.8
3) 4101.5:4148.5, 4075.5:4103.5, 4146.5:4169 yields 2.7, 25.1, 27.6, 26.4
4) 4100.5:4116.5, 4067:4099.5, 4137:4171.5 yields 1.4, 26.1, 26.2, 26.1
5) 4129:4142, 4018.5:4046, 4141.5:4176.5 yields 0.7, 26.4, 26.7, 26.6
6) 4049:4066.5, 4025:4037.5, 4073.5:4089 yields 0.3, 26.5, 25.8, 26.1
